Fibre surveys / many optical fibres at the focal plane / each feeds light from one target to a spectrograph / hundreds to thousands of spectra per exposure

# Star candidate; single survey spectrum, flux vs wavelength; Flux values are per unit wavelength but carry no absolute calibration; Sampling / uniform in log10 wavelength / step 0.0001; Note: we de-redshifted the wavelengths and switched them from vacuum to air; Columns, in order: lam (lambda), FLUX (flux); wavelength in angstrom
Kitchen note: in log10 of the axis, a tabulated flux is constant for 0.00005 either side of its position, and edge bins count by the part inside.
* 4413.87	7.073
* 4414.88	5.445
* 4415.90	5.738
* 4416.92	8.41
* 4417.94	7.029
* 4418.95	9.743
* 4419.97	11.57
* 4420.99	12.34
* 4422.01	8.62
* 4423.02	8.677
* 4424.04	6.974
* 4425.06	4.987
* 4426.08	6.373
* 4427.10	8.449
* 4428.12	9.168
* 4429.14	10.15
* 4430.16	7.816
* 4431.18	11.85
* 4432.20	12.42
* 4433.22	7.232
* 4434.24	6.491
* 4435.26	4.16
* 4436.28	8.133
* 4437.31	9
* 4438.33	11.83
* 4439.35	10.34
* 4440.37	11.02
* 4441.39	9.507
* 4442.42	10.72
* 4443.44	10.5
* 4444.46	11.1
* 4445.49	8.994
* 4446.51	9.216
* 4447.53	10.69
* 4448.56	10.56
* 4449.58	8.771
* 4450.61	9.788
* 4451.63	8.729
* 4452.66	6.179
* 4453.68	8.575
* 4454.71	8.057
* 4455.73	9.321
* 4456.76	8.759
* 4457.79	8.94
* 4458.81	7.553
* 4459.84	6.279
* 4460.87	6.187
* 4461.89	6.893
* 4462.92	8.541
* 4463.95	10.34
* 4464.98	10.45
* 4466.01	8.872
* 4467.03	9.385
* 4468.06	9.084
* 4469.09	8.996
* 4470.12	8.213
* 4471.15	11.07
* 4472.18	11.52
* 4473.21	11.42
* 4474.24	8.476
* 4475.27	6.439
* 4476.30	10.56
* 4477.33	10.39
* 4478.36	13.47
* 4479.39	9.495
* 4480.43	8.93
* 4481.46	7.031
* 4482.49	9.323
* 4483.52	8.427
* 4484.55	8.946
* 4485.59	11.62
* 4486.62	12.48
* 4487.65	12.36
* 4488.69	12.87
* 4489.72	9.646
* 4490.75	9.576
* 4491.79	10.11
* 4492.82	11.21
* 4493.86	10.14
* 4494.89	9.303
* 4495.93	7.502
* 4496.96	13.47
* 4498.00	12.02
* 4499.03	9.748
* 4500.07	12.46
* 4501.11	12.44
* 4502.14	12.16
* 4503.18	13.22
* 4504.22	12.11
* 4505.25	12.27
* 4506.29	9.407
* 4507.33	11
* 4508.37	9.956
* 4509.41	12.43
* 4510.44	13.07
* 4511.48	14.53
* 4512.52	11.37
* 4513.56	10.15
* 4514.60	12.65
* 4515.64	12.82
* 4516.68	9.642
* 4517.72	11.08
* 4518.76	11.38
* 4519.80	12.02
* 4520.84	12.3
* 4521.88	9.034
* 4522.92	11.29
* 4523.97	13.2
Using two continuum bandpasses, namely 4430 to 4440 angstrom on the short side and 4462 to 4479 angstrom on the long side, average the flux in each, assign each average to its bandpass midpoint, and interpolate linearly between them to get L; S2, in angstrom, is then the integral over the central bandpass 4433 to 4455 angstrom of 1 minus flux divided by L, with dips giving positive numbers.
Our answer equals 0.2 angstrom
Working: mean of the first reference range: 9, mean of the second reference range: 9.75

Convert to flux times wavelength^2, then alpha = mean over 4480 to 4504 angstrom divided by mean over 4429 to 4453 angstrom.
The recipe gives 1.16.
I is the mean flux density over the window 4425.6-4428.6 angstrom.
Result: 8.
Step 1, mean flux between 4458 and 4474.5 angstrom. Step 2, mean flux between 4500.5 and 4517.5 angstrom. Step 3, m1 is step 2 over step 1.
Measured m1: 1.3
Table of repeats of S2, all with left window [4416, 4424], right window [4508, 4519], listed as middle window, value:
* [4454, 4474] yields 2.8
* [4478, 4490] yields 0.6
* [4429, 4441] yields 0.5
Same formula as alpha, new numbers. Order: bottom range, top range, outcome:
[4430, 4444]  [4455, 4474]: 0.97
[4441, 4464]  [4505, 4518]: 1.34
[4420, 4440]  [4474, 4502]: 1.21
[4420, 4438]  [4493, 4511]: 1.38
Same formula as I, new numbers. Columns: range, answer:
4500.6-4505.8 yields 12.4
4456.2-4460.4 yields 7.87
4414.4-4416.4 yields 5.58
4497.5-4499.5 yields 10.9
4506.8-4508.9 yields 10.5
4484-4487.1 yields 11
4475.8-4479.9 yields 11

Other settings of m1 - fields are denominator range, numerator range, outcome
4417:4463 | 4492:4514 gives 1.29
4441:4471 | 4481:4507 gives 1.21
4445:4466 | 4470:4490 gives 1.18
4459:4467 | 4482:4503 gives 1.31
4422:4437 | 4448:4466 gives 1.05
